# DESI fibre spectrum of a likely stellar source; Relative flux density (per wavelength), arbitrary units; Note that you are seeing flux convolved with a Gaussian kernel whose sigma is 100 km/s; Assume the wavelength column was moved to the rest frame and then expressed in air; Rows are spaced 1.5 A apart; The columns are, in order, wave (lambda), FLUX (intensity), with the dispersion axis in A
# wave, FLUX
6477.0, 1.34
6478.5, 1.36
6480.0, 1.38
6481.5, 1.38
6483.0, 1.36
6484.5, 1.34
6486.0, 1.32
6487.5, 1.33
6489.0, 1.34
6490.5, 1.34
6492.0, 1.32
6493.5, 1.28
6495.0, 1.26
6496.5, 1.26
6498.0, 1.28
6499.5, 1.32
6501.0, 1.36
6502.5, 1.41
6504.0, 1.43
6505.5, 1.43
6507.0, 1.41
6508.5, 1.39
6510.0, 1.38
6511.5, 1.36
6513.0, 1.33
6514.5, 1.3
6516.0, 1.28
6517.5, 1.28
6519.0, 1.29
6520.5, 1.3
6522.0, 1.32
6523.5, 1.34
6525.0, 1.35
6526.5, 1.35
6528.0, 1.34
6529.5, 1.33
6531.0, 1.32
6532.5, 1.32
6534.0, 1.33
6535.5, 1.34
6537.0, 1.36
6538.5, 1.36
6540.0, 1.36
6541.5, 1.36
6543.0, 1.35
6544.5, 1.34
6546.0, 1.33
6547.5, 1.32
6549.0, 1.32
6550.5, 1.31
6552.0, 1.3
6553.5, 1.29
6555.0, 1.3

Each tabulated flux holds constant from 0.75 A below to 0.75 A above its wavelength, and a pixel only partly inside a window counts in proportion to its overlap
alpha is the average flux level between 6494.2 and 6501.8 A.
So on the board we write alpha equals 1.3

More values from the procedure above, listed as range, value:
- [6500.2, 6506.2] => 1.41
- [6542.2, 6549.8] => 1.33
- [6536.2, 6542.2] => 1.36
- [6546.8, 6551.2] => 1.32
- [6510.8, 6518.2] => 1.31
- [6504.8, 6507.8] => 1.42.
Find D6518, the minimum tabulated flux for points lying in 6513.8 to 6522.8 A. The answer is 1.28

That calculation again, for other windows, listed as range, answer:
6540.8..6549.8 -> 1.32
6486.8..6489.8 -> 1.33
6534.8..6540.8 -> 1.34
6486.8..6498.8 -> 1.26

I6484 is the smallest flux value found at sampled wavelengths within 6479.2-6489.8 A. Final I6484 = 1.32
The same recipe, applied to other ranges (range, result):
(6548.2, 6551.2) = 1.31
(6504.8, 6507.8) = 1.41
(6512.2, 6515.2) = 1.3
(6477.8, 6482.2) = 1.36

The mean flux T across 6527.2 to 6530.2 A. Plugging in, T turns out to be 1.34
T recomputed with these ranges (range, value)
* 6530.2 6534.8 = 1.32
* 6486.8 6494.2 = 1.32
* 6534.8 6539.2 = 1.35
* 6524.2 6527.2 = 1.35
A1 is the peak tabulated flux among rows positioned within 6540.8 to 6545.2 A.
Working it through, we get 1.36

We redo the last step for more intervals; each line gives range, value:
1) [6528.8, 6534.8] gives 1.33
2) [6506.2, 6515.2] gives 1.41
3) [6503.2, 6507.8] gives 1.43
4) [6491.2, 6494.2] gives 1.32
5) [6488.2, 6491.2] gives 1.34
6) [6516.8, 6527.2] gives 1.35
